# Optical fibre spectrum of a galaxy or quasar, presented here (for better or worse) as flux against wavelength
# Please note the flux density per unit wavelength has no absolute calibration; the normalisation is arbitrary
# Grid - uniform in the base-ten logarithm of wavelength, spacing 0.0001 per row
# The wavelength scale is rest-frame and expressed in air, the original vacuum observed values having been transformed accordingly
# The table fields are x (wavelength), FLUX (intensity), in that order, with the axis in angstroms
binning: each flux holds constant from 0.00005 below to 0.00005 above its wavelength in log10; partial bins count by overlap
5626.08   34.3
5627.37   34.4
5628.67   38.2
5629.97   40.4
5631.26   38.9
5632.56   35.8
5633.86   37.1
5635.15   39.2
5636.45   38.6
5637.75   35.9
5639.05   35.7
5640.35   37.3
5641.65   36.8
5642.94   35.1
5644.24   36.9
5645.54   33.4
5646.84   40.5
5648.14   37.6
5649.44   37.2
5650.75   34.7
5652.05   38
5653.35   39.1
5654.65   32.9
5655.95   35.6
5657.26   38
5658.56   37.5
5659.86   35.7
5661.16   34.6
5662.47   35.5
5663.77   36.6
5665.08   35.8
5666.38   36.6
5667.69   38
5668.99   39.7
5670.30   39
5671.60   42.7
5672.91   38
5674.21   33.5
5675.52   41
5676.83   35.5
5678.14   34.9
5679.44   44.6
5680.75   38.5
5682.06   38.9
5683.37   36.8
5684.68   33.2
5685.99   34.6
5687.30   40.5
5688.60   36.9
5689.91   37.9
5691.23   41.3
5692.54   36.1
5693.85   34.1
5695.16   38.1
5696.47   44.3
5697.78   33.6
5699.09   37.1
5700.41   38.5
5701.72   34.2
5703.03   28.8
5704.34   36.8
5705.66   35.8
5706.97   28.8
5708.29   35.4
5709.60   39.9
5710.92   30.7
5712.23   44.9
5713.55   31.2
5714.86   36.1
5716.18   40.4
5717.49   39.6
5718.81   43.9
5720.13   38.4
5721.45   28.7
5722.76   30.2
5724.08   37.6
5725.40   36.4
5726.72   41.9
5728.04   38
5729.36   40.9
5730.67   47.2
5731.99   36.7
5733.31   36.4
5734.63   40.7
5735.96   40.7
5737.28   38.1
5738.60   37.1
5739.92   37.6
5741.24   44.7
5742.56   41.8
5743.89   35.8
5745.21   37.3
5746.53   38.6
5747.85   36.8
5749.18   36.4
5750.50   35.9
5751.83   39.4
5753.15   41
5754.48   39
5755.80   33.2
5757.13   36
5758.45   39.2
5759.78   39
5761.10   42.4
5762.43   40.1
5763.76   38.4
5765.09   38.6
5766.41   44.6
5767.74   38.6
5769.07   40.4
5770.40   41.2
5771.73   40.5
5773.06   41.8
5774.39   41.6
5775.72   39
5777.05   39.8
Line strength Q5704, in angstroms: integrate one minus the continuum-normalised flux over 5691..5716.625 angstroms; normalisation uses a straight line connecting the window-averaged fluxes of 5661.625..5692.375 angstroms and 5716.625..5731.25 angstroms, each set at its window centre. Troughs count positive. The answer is 1.3 angstroms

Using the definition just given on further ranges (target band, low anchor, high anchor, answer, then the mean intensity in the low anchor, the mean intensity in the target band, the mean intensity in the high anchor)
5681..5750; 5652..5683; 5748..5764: 0.9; 37.5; 37.4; 38.3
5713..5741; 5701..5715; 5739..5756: -1.2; 34.8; 38.1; 38.4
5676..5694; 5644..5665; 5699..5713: -0.9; 36.4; 37.5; 35.4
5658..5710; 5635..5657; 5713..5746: 0.6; 36.7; 37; 38.3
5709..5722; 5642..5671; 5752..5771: 0.3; 36.7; 37.4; 39.4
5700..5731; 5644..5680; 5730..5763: 1.2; 37.2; 36.7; 38.8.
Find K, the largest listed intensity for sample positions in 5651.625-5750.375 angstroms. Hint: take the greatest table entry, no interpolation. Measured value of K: 47.2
